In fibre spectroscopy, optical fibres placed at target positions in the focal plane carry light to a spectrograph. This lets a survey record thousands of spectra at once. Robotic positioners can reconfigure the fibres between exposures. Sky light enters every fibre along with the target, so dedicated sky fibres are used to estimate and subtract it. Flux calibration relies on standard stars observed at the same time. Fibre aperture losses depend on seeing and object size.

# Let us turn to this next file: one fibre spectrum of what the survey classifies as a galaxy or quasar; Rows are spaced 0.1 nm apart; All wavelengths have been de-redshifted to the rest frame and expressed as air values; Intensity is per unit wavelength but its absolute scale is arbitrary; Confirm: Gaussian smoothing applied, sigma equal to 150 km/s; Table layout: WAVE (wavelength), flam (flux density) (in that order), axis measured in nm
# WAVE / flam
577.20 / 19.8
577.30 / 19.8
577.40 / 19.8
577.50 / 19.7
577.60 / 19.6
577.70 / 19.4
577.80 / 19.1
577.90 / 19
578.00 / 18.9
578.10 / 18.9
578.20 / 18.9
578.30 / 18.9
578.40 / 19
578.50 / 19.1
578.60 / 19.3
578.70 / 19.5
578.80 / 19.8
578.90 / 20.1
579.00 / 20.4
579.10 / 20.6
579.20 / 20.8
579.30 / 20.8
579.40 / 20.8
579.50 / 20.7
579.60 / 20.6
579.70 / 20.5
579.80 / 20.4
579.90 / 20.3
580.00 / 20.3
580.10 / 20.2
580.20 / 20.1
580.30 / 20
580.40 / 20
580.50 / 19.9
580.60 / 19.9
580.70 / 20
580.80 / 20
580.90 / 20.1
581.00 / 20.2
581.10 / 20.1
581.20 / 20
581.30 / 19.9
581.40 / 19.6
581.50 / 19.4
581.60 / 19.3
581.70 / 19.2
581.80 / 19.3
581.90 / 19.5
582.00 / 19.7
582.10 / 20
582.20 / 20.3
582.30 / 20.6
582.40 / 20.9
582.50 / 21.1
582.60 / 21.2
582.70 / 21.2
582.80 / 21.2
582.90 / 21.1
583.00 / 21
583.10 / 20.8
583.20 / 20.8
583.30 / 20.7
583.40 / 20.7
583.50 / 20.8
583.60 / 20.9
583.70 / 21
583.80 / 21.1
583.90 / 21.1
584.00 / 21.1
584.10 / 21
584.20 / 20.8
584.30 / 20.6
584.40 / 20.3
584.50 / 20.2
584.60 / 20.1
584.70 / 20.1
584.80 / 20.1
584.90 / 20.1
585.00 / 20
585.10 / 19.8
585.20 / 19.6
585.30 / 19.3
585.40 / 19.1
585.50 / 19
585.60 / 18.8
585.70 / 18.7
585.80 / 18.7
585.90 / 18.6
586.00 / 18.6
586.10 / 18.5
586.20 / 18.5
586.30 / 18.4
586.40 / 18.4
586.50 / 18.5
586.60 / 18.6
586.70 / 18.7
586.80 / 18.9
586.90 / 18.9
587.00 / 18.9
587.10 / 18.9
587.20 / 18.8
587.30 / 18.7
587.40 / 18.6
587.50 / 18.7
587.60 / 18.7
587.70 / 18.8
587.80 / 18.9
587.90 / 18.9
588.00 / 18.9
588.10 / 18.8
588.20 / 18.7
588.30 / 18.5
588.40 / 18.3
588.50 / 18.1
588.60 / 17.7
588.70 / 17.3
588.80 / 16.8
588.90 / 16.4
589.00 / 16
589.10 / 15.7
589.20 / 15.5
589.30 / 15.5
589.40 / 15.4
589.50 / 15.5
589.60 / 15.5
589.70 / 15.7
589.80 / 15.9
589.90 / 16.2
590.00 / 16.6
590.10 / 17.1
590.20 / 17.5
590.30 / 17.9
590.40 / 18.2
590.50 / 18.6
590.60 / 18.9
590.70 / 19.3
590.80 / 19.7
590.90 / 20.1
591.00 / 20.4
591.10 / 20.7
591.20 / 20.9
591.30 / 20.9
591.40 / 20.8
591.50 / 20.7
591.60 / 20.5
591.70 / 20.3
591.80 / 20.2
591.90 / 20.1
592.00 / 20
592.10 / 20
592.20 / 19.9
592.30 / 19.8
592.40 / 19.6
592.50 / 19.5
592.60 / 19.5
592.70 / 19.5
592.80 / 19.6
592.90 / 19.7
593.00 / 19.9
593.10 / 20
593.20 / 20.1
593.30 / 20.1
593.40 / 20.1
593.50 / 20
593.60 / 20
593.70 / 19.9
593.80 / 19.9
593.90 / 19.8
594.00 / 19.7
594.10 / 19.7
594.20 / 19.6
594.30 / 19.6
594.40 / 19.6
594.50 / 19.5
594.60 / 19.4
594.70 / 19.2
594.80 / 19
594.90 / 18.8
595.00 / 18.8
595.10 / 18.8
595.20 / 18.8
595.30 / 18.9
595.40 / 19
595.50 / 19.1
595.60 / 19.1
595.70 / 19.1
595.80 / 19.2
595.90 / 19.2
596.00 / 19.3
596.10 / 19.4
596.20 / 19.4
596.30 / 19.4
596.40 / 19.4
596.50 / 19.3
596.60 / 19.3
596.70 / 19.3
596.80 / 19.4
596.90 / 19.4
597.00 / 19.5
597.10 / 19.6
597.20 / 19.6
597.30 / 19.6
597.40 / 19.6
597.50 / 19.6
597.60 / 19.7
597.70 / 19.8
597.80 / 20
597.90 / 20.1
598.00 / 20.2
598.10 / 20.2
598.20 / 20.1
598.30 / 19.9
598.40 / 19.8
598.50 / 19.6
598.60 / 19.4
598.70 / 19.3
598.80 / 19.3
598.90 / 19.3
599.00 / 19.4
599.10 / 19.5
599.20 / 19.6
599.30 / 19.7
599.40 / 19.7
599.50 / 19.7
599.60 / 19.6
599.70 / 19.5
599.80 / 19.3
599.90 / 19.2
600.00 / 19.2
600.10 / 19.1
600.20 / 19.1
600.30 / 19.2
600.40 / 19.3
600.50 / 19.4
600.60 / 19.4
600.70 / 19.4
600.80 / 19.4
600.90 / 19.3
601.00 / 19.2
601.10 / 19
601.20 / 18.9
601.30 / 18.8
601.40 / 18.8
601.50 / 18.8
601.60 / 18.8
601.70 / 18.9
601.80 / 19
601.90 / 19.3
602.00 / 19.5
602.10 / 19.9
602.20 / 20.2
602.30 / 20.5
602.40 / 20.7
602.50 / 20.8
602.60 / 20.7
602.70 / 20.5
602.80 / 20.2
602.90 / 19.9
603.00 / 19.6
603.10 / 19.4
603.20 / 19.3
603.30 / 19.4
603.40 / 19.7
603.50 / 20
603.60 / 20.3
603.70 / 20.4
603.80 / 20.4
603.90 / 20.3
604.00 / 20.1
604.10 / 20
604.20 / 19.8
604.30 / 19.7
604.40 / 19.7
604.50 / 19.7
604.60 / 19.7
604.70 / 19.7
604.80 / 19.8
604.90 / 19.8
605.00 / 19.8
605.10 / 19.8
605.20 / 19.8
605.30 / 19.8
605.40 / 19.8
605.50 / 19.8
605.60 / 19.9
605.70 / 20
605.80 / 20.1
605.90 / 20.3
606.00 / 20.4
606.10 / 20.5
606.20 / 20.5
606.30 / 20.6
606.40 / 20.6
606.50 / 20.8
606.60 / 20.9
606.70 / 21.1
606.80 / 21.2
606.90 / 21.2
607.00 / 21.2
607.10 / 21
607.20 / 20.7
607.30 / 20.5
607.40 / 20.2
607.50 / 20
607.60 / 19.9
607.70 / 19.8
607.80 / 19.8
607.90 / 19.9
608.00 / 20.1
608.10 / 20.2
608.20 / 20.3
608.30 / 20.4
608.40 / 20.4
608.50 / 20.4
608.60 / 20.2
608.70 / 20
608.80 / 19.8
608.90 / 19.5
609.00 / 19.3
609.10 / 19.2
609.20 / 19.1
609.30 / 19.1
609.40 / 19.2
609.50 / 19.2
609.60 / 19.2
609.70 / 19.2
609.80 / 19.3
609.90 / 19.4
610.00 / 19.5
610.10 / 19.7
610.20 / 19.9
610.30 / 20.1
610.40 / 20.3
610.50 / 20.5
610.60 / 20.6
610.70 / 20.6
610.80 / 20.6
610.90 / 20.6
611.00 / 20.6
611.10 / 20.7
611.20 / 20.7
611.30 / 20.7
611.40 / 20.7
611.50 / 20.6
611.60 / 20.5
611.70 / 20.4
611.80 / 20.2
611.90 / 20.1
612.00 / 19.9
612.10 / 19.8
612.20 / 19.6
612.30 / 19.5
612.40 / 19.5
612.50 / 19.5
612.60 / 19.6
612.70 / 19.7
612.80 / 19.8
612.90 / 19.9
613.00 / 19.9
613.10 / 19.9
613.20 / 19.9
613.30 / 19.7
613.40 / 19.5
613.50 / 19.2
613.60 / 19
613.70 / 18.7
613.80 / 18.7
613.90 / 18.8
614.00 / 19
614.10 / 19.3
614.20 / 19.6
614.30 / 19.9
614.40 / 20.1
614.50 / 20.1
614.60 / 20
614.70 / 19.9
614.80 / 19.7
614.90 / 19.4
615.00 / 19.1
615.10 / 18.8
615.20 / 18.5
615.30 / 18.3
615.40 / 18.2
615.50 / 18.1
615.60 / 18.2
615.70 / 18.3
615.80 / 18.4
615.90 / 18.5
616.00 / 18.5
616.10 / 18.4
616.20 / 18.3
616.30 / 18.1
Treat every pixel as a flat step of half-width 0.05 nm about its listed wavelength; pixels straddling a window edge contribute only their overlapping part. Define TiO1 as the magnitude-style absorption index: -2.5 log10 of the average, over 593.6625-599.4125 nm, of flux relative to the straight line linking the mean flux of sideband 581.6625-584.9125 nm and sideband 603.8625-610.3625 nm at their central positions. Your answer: 0.04 mag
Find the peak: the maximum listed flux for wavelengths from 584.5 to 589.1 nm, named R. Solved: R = 20.2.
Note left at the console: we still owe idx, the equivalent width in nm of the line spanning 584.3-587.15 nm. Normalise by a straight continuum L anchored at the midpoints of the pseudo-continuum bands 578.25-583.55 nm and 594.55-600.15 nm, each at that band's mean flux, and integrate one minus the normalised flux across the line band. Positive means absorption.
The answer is 0.114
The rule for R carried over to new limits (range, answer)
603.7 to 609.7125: 21.2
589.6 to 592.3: 20.9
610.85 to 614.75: 20.7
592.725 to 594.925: 20.1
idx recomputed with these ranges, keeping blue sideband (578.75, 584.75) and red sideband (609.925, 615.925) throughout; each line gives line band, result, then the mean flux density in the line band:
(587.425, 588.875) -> 0.14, 18.3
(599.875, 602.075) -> 0.09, 19.1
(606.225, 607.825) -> -0.07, 20.6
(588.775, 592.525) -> 0.33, 18.4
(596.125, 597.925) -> 0.04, 19.5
